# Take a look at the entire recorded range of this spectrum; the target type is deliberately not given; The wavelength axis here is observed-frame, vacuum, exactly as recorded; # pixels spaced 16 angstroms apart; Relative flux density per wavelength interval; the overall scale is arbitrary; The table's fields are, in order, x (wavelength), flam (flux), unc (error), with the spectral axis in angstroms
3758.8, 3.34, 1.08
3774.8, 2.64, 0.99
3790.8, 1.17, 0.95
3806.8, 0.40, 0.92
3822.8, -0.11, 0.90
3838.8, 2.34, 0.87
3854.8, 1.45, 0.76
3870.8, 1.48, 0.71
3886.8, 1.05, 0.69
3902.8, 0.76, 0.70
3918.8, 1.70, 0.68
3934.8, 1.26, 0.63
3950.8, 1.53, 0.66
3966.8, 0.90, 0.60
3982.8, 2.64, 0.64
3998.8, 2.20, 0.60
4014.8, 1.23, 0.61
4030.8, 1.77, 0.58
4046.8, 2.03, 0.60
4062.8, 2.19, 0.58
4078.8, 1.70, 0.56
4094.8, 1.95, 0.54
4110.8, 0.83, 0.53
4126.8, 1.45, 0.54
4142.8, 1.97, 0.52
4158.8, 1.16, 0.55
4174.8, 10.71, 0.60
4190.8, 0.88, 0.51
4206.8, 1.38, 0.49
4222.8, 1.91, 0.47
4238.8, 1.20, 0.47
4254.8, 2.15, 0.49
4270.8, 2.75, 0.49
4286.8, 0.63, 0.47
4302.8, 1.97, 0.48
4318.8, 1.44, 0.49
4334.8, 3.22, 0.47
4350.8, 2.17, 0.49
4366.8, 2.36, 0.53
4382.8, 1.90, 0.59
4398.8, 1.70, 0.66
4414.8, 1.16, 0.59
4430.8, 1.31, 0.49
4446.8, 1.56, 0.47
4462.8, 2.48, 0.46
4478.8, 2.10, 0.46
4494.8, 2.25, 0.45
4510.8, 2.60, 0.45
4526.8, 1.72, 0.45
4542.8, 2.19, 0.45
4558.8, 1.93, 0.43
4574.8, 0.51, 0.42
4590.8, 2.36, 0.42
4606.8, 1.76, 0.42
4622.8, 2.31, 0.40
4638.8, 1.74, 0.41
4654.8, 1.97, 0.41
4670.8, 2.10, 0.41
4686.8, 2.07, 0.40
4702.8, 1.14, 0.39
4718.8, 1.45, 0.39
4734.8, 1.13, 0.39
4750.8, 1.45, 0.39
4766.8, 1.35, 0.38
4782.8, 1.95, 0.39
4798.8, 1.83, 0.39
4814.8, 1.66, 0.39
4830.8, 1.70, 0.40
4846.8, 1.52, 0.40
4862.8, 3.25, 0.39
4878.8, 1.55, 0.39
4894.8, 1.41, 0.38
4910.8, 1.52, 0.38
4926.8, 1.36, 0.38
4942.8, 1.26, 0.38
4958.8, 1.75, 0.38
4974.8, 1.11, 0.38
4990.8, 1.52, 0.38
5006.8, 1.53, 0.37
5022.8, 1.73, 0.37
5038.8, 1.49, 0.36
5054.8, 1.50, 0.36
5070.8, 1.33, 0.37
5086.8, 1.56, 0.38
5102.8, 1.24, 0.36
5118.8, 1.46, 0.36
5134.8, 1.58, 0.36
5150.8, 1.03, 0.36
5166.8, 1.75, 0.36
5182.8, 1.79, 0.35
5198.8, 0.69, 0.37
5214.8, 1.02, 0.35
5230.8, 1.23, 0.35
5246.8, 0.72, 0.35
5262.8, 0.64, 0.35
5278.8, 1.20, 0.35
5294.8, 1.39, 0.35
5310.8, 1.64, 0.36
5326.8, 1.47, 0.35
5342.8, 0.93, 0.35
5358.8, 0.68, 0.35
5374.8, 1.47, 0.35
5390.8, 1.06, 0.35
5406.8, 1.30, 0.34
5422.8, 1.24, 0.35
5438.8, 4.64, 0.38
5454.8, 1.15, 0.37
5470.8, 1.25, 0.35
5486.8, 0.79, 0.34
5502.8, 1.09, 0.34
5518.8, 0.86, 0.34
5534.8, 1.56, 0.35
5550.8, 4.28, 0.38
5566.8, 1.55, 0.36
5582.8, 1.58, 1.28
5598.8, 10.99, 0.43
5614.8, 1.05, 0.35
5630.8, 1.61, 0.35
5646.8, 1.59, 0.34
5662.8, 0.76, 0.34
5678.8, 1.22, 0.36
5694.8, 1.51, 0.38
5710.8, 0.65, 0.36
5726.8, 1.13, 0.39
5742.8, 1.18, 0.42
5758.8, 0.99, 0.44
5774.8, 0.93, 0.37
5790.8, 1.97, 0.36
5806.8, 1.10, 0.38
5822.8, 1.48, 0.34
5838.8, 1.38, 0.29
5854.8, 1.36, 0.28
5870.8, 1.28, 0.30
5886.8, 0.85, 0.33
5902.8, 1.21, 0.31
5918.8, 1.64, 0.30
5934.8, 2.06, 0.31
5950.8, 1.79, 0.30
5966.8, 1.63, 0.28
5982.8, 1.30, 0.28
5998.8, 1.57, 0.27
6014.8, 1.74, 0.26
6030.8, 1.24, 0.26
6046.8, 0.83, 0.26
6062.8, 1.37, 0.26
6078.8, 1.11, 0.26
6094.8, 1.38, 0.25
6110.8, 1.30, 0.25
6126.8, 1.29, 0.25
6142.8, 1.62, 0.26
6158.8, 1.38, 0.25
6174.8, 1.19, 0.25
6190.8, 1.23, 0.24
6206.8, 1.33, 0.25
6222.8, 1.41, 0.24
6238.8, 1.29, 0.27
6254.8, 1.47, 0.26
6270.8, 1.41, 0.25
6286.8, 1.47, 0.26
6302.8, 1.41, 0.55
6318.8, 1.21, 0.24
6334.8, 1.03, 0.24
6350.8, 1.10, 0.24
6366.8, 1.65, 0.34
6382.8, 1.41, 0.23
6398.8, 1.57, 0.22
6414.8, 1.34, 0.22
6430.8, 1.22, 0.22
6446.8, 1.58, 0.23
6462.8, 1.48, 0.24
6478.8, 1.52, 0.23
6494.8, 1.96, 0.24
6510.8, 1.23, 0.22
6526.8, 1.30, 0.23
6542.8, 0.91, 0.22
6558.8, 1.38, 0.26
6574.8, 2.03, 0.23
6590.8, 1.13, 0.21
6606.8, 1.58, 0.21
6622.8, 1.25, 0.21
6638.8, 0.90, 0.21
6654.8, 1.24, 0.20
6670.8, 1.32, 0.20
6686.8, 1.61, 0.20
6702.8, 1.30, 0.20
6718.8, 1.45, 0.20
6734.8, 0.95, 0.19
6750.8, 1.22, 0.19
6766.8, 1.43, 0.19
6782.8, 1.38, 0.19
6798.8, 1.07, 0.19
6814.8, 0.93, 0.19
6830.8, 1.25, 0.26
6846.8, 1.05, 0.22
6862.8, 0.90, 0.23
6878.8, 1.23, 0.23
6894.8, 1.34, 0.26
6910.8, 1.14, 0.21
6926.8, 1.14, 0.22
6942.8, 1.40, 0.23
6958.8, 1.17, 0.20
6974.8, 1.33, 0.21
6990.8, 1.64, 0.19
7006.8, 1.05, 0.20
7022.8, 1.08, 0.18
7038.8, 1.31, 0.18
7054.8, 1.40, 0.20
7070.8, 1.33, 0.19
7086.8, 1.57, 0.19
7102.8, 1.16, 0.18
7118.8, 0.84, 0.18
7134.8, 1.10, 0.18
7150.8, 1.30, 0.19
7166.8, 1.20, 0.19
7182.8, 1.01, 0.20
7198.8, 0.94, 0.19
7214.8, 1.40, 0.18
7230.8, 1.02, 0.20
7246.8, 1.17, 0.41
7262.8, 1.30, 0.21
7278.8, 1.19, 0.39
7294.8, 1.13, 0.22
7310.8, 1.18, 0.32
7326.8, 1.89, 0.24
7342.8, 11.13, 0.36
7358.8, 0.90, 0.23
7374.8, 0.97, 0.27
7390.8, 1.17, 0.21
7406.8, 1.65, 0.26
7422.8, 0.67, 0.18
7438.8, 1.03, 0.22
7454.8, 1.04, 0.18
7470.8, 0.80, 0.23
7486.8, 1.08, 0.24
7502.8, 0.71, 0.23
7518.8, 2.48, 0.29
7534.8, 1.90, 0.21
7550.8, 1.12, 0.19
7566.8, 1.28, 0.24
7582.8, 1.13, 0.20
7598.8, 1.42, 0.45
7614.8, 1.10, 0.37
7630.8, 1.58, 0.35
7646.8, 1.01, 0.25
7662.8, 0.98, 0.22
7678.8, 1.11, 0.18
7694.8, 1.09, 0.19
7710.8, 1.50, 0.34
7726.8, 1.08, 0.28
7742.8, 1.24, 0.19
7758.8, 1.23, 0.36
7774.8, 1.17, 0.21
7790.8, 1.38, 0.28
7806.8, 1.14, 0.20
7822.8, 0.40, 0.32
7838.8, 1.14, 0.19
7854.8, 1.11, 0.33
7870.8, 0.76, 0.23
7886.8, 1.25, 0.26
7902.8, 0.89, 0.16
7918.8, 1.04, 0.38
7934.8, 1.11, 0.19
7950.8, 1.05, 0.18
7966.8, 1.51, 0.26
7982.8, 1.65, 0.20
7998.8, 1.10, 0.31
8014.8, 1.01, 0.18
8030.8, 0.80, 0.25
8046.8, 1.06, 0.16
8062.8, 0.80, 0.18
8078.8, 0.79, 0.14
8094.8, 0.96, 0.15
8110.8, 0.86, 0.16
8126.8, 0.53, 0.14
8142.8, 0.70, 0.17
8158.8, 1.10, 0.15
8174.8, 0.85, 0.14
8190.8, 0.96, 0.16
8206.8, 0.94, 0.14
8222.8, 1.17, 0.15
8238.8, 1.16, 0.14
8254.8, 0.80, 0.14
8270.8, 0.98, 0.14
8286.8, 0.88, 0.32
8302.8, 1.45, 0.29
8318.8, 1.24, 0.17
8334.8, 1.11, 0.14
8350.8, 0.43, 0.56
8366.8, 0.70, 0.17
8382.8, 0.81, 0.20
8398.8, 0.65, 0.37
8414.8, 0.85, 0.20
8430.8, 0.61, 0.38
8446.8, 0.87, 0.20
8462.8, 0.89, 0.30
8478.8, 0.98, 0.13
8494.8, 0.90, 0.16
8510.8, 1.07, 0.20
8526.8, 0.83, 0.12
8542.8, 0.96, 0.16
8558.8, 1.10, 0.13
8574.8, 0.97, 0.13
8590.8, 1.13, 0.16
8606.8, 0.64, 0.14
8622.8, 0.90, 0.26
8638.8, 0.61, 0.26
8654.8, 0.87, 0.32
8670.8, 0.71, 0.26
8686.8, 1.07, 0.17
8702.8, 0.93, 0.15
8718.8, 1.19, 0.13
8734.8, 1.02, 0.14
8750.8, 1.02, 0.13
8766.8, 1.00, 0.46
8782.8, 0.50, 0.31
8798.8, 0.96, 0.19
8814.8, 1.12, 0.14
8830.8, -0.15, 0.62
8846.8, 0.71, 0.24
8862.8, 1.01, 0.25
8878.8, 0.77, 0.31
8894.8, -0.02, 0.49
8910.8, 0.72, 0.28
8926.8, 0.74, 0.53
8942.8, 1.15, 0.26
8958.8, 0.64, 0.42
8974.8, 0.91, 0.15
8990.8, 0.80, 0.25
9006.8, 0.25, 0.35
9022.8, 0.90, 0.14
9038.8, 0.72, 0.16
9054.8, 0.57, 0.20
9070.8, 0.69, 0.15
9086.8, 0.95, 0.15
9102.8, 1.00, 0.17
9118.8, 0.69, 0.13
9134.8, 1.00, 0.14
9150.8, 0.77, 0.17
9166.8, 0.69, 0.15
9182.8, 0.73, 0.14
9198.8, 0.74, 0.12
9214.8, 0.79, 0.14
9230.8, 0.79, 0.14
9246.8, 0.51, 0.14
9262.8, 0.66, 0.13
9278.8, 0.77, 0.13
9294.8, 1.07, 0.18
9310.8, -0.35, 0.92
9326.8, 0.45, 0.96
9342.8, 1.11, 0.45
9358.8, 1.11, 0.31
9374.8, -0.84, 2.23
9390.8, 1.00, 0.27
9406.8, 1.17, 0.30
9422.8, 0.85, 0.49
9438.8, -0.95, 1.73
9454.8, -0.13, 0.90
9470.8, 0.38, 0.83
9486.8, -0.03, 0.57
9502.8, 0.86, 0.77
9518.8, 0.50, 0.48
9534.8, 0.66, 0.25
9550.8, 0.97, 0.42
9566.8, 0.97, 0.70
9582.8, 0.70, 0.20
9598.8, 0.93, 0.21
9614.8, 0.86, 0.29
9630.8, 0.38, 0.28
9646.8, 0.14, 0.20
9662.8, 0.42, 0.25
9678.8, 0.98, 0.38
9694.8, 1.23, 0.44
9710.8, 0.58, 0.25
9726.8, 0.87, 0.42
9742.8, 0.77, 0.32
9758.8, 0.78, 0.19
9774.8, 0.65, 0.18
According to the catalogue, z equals 0.12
